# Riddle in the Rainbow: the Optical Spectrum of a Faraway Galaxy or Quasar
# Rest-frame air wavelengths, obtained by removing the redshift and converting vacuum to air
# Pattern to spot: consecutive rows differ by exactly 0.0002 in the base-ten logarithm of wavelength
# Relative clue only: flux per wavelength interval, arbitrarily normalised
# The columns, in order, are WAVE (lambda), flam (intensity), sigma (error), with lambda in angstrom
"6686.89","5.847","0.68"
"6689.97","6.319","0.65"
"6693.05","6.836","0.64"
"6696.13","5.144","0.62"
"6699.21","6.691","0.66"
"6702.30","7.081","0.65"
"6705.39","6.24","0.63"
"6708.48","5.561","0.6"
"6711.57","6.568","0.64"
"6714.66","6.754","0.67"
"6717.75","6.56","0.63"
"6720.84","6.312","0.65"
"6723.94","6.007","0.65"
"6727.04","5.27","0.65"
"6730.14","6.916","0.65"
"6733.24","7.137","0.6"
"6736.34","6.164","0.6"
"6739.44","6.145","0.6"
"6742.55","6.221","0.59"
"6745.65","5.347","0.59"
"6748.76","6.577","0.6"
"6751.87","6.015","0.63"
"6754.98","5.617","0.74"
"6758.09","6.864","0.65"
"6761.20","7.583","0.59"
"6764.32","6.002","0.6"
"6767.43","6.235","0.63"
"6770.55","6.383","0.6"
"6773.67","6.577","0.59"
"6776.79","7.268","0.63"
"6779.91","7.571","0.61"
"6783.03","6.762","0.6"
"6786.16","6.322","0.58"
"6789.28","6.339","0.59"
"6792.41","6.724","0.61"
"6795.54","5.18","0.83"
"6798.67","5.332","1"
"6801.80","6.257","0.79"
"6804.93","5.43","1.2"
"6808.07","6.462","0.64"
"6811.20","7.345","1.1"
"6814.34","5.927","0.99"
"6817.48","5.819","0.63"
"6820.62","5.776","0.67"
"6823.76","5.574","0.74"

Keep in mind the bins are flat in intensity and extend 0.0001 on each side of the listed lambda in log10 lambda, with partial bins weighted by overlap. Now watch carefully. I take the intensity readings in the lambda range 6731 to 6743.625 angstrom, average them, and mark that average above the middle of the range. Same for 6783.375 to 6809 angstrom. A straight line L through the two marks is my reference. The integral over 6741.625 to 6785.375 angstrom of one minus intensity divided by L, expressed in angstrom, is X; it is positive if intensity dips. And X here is -1.7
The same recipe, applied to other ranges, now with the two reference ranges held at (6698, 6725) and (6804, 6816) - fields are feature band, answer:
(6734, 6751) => 0.68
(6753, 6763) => -0.41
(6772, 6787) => -1.33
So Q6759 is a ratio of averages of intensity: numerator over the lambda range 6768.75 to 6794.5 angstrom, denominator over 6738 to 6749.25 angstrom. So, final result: 1.11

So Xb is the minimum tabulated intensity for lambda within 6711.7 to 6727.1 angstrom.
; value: 5.27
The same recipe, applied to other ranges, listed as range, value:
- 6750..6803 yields 5.18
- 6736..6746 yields 5.347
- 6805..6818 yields 5.819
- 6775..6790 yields 6.322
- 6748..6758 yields 5.617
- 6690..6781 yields 5.144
